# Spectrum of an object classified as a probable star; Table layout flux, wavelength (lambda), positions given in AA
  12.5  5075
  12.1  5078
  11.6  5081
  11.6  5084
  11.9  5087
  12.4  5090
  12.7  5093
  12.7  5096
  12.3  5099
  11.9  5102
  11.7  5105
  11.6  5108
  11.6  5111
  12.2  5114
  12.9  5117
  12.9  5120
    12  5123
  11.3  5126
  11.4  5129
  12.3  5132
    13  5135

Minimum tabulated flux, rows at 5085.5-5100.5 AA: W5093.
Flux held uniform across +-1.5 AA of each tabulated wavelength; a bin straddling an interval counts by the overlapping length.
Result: 11.9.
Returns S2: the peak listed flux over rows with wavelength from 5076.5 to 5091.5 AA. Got 12.4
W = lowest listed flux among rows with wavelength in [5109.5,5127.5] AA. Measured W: 11.3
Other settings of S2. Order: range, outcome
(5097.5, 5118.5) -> 12.9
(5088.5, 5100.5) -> 12.7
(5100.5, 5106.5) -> 11.9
